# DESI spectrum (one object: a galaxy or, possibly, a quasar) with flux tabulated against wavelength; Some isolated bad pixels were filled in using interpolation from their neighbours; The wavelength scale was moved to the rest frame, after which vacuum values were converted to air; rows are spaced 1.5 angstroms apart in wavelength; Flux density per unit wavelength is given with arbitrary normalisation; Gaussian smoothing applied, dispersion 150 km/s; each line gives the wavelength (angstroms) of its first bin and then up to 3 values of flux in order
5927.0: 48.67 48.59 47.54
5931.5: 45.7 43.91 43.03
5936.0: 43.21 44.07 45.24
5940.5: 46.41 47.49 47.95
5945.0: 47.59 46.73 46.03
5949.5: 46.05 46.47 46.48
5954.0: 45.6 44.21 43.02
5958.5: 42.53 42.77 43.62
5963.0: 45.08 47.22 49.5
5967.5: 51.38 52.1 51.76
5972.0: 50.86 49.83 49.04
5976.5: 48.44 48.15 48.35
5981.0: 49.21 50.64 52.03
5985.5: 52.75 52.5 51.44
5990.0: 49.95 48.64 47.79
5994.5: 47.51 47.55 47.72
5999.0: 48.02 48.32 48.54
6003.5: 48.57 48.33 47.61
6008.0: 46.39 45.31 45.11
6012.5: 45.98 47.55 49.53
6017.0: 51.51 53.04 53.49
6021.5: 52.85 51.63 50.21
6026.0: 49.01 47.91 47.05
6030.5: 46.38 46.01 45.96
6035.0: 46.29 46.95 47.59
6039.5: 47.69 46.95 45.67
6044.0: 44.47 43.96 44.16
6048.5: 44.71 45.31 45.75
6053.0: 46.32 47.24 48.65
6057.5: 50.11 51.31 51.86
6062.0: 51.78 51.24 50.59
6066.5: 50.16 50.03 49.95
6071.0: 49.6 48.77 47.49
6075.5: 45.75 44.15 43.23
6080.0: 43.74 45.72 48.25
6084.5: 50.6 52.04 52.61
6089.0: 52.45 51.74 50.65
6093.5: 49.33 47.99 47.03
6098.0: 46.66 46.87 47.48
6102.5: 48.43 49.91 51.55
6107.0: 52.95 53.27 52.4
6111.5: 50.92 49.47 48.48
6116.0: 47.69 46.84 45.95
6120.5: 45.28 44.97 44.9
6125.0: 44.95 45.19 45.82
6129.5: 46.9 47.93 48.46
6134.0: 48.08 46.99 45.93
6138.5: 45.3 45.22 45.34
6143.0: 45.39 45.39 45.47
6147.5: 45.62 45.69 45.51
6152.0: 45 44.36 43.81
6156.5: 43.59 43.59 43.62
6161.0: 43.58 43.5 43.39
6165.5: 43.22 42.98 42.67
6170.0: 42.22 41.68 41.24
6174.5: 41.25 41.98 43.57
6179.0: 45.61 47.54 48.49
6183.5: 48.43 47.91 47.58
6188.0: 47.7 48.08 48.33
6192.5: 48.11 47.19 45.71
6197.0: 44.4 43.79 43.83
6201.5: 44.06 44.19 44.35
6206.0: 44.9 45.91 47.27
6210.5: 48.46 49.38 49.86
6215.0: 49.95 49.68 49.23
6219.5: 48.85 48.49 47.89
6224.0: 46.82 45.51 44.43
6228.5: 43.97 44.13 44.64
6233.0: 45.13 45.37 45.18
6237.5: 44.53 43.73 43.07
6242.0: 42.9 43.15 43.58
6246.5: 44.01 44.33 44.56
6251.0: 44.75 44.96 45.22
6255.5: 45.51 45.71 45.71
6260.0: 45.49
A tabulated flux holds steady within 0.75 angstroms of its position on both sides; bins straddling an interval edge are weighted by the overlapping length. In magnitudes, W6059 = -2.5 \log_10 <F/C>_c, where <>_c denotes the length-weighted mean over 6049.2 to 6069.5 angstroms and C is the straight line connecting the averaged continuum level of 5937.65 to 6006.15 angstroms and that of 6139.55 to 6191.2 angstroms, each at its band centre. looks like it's -0.06 mag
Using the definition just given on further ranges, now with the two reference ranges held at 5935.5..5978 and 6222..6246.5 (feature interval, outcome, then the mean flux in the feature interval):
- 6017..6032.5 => -0.081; 49.9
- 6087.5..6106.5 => -0.084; 49.4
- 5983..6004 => -0.065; 49.4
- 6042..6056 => 0.015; 45.5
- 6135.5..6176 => 0.029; 44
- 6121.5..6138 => -0.022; 46.4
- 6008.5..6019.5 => -0.045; 48.4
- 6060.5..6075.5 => -0.088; 49.8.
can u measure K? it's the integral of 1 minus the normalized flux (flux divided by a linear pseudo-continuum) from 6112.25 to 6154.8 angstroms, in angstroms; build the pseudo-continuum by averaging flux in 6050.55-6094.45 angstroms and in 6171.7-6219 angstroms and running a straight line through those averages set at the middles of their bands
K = 1.4 angstroms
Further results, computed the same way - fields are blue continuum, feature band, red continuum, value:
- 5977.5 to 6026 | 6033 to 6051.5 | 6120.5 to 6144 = 0.94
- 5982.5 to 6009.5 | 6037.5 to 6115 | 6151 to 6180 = -3.89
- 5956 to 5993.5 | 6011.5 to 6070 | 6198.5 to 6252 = -0.54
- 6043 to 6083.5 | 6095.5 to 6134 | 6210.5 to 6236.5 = -0.51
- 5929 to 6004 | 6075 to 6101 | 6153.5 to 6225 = -0.91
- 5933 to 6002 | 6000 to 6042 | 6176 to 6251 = -0.88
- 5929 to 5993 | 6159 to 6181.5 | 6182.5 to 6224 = 1.89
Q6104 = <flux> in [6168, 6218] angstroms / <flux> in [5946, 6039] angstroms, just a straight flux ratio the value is 0.95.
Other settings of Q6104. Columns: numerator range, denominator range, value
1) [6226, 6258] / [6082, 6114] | 0.89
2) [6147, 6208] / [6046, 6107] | 0.92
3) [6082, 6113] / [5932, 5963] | 1.11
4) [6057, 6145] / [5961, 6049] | 1.00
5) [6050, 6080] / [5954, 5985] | 1.01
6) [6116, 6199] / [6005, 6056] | 0.95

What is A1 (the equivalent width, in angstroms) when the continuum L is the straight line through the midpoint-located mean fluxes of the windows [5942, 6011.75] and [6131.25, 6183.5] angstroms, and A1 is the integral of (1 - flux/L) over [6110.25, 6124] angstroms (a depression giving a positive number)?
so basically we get -0.6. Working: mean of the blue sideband 47.9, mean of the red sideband 44.7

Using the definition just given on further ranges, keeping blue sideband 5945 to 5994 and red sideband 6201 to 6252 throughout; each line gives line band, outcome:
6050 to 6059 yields -0.07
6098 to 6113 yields -1.06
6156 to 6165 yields 0.55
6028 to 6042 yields 0.22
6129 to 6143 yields 0.00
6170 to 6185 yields 0.56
